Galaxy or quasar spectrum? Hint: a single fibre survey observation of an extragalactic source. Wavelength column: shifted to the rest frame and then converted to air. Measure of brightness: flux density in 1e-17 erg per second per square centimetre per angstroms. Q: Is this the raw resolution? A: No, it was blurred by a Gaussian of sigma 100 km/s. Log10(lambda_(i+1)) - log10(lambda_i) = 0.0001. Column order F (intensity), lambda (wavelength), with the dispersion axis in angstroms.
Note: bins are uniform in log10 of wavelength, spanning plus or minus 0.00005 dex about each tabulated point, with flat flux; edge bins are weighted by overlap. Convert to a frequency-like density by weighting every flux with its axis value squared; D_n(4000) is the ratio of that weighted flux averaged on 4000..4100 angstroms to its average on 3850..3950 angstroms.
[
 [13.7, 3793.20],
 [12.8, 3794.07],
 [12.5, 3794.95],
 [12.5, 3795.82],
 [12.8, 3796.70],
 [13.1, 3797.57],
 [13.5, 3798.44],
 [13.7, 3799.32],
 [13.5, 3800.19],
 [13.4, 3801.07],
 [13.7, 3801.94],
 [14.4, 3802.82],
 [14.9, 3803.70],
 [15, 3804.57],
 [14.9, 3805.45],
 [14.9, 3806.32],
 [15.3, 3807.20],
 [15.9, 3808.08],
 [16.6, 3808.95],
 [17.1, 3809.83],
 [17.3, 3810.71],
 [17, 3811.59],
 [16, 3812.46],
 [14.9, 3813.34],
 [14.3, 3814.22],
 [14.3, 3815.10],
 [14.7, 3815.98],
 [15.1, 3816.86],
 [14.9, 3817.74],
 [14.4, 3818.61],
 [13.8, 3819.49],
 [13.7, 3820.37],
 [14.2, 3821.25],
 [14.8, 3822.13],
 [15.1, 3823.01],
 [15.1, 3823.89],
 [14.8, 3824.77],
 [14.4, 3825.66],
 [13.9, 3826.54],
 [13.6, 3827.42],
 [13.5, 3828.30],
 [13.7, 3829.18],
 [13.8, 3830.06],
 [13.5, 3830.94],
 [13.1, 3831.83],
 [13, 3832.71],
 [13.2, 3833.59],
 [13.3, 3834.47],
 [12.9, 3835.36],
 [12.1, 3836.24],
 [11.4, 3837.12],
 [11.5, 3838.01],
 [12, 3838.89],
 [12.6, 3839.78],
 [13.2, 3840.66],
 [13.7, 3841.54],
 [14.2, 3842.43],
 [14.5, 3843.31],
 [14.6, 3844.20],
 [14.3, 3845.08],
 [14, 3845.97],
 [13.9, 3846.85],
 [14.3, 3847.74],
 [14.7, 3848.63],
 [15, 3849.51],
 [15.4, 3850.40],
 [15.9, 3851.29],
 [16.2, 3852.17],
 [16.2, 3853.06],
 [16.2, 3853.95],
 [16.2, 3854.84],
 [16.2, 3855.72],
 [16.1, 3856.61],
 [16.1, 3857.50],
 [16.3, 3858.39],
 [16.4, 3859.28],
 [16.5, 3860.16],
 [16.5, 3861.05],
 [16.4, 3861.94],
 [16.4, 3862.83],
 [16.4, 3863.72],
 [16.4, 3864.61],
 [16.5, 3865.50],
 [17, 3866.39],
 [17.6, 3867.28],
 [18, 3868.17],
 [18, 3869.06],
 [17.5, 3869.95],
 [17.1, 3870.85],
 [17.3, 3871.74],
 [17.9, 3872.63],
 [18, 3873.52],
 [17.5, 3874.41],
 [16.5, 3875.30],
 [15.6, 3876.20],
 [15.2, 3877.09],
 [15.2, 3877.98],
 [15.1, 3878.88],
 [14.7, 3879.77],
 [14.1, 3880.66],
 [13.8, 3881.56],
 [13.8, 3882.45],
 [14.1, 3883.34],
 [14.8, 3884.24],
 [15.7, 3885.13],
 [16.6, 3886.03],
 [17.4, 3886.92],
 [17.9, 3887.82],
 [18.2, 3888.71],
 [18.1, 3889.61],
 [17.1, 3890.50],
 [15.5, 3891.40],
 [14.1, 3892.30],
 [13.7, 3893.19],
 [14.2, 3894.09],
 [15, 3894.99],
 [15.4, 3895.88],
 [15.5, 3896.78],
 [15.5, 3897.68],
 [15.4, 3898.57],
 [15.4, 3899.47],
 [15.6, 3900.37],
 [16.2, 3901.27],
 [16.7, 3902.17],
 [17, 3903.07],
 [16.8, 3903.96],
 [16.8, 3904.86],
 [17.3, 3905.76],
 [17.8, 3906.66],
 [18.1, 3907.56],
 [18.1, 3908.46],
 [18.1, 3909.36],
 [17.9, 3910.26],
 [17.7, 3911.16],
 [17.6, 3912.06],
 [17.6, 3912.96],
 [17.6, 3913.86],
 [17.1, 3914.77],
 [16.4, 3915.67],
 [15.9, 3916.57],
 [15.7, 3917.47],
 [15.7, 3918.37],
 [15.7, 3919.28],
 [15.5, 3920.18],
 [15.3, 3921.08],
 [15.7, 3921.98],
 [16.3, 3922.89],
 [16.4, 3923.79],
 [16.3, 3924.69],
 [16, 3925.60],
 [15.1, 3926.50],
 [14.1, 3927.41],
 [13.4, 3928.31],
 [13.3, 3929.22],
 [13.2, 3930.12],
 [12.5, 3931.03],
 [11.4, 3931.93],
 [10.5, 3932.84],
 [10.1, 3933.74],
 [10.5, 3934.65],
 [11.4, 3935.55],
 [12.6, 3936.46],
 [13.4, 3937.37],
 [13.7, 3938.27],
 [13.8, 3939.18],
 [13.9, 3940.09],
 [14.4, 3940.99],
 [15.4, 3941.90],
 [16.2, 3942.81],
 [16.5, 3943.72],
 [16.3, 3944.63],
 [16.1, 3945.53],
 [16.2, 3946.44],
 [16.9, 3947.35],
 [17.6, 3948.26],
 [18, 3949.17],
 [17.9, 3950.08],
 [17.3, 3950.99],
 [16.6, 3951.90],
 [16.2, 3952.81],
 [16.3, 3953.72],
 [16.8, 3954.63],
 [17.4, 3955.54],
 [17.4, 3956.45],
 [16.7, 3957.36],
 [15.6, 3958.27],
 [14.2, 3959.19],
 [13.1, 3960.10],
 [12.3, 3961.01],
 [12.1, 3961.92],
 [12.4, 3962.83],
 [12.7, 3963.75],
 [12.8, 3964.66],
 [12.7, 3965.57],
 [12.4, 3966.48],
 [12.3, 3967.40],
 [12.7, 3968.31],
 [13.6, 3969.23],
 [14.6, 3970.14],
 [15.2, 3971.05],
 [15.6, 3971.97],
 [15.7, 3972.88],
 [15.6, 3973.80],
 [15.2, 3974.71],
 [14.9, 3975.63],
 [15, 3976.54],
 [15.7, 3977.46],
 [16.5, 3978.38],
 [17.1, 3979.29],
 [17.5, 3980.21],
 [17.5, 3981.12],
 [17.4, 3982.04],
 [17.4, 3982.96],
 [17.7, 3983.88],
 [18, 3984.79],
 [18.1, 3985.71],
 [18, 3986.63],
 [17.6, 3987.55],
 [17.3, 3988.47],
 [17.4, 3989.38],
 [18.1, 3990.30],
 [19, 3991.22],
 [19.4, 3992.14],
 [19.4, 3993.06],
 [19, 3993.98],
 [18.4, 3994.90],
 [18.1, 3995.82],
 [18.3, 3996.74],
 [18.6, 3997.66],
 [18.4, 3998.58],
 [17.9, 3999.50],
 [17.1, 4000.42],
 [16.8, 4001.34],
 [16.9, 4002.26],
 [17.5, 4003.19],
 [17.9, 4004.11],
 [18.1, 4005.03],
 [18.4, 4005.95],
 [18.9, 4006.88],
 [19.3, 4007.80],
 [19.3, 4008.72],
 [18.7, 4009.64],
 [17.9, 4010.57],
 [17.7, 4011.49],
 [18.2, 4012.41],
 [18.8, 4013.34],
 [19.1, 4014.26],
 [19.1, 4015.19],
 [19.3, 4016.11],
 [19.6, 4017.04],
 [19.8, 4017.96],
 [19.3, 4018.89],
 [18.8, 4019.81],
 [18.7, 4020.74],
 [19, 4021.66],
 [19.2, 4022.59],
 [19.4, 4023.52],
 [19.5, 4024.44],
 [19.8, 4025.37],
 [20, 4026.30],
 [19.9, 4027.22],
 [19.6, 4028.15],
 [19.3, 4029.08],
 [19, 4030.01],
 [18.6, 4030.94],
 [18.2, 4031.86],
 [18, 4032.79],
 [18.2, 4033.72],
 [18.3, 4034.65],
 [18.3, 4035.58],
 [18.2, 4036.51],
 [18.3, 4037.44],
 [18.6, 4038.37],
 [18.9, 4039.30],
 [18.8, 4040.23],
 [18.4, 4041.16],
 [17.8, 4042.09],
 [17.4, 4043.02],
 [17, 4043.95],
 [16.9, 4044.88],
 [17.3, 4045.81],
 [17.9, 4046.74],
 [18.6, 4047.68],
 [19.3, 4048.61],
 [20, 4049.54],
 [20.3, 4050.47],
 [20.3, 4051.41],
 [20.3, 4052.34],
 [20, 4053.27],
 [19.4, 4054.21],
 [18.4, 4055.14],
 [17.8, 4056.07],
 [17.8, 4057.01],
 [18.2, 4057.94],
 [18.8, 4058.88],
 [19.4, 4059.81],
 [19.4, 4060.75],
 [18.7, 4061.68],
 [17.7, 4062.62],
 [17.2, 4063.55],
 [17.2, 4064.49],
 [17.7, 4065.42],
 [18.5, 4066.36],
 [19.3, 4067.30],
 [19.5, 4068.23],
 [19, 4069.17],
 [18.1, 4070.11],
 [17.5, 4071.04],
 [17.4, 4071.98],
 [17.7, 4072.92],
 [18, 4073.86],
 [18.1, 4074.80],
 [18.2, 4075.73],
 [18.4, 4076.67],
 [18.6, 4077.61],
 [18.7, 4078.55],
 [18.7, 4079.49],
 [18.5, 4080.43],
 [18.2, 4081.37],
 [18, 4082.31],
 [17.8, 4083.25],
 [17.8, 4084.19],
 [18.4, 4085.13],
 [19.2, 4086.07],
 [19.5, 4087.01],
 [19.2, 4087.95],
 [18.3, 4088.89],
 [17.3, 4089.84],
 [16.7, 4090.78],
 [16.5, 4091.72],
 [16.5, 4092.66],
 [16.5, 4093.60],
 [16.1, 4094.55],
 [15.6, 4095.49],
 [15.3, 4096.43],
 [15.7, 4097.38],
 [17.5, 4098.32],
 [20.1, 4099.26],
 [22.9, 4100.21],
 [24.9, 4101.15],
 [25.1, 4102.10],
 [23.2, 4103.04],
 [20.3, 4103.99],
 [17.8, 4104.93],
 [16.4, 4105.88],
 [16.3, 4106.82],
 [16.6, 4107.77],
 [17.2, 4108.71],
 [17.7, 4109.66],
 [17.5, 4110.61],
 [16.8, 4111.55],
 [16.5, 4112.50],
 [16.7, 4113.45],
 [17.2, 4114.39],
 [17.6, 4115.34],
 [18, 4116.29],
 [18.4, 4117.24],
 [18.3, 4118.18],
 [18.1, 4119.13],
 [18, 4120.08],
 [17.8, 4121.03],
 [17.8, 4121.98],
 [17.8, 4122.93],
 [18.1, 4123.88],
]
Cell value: 1.3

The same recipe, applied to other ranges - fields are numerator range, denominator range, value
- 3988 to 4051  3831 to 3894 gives 1.31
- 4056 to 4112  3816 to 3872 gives 1.39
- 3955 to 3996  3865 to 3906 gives 1.03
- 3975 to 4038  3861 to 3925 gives 1.19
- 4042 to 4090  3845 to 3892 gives 1.26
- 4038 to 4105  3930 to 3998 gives 1.26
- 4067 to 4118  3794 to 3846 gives 1.48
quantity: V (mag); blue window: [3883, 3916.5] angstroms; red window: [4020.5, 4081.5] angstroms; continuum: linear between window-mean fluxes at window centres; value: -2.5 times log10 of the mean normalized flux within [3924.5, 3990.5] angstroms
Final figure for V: 0.15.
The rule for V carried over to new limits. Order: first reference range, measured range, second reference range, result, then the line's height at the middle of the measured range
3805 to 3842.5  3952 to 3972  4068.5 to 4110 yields 0.14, 16.4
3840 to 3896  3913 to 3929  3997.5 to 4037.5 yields 0.07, 16.8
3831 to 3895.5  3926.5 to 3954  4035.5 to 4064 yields 0.15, 16.7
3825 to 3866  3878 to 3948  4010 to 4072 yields 0.04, 16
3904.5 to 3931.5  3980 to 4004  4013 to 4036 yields 0.01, 18.2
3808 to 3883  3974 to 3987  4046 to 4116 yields 0.01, 17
